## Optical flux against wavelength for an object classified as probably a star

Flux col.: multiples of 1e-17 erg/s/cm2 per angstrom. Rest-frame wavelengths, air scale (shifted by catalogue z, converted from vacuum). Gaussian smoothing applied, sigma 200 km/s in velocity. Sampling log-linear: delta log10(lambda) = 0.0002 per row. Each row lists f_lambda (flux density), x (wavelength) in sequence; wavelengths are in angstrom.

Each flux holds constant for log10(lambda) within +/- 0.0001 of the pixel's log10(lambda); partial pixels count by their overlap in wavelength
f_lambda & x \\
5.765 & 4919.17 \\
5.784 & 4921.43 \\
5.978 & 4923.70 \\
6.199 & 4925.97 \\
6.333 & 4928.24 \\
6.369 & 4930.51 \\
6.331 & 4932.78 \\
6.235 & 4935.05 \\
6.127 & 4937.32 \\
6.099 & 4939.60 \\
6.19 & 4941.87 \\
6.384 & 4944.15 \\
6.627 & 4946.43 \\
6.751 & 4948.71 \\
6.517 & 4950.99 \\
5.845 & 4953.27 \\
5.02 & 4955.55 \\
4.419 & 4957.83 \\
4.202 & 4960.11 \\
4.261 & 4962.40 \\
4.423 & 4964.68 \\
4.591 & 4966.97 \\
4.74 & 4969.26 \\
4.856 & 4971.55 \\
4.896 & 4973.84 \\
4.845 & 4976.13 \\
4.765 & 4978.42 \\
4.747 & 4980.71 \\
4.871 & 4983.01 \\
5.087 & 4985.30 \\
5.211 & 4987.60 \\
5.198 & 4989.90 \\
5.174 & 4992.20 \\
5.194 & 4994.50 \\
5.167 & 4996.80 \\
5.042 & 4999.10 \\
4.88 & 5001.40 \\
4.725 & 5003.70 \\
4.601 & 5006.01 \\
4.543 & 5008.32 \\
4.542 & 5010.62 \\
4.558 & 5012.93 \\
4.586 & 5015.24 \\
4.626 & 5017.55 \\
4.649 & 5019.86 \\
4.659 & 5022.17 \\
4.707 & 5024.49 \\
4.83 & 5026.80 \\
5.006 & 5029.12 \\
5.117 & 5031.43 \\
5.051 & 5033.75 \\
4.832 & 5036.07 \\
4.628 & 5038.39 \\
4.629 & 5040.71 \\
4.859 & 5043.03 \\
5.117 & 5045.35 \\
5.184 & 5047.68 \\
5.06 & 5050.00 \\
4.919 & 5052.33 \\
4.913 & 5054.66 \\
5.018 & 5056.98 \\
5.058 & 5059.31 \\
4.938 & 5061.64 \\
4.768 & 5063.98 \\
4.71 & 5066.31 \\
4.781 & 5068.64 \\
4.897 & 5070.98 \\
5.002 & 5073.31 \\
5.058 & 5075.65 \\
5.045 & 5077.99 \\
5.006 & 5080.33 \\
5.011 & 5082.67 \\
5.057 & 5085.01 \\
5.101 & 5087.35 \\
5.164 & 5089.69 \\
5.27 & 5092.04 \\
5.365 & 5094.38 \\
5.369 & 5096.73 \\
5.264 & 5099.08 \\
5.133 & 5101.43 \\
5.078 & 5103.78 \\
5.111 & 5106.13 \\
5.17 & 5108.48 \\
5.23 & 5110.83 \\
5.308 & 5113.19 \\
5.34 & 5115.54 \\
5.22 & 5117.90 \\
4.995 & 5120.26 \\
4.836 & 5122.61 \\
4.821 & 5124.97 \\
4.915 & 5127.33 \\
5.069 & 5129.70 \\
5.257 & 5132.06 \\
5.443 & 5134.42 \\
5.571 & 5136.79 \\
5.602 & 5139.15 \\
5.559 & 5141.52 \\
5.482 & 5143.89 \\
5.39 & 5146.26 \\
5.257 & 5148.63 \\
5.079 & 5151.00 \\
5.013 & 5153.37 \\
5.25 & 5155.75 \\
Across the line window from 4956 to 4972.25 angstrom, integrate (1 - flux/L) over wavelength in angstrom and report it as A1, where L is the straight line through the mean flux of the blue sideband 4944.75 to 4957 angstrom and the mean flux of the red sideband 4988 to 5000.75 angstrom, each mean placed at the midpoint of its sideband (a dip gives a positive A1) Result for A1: 3.6 angstrom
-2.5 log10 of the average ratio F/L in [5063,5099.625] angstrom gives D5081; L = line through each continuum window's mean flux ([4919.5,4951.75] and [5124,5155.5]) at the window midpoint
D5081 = 0.10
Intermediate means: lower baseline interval 6.26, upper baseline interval 5.27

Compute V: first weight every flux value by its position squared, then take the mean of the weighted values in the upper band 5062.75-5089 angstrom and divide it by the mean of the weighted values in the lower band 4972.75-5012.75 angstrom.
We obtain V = 1.04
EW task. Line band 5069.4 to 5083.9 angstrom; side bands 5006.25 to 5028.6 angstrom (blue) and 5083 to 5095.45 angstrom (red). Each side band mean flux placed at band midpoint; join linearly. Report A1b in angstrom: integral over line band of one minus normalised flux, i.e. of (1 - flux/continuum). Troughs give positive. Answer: 0.3 angstrom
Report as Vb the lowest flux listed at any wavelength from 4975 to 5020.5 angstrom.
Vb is 4.542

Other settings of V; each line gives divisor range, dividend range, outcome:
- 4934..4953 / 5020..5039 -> 0.79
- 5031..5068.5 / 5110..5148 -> 1.10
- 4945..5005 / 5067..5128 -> 1.05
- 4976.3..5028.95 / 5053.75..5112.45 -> 1.08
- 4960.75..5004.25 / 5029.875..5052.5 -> 1.04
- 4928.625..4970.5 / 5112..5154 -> 1.00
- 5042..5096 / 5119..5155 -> 1.07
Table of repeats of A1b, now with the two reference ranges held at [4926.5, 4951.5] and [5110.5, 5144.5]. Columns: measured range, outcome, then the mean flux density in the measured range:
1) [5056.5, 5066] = 1.20 angstrom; 4.92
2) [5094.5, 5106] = 0.39 angstrom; 5.21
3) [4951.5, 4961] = 1.91 angstrom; 5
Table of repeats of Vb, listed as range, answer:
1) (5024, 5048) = 4.628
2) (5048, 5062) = 4.913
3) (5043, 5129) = 4.71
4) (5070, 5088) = 4.897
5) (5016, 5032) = 4.626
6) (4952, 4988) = 4.202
